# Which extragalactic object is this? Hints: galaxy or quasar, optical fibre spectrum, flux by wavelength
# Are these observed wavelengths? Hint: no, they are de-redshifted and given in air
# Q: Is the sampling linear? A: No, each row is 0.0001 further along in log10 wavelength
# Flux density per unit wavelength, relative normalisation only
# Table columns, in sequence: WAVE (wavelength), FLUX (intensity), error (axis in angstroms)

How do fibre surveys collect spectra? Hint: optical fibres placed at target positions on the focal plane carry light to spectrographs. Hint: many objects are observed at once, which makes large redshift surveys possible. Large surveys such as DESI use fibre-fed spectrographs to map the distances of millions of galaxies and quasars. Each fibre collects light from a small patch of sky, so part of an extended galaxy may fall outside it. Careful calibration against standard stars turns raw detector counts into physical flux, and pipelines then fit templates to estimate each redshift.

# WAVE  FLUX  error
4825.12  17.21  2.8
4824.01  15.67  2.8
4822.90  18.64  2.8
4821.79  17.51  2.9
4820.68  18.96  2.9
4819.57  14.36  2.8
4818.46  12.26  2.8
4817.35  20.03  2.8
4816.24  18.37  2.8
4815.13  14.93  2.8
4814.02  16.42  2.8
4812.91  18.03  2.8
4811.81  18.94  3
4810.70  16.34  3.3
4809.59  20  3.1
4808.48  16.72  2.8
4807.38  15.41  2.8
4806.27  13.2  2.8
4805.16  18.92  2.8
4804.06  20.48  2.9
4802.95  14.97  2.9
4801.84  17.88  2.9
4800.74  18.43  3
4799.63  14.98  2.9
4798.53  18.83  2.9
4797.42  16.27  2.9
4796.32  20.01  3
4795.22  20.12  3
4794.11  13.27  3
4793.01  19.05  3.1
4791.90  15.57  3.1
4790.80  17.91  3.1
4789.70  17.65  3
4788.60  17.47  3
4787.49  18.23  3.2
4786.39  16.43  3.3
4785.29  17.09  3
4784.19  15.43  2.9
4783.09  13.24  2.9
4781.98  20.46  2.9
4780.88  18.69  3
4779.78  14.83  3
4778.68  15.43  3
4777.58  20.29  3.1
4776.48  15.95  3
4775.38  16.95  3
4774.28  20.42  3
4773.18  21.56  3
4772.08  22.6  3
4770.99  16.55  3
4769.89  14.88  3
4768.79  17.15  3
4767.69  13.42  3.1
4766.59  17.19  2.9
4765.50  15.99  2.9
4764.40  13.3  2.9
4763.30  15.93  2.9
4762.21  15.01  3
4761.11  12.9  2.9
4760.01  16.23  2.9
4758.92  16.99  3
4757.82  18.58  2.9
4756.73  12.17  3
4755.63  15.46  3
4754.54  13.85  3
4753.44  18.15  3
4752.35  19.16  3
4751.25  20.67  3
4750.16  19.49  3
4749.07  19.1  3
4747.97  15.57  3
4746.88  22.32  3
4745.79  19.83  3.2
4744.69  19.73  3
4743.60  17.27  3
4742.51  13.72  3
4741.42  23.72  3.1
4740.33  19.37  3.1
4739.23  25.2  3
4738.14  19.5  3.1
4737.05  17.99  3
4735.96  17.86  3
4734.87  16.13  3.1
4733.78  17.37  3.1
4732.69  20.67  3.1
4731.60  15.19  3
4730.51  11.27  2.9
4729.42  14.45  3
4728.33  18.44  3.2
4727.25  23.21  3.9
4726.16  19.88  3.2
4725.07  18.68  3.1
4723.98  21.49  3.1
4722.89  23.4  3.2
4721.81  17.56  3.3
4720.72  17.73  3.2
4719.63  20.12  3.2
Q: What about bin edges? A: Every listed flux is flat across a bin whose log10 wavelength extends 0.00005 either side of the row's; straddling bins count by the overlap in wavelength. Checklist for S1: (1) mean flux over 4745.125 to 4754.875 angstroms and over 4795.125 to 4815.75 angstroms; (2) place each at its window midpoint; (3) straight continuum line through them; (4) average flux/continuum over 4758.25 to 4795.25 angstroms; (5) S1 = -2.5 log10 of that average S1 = 0.08 mag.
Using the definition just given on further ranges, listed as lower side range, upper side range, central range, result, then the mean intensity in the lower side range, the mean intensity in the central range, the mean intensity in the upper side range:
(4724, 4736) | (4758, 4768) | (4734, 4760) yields -0.11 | 17.7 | 18.3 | 15.4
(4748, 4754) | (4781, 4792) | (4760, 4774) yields 0.10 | 19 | 16.4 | 17.1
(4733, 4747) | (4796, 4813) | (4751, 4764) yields 0.16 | 19.2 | 16.1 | 17.4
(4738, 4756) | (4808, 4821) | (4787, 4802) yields 0.01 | 19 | 17.5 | 17.1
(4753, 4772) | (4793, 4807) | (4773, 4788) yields -0.06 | 15.7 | 17.4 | 17.3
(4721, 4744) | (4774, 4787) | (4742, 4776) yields 0.04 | 18.7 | 17.2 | 17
